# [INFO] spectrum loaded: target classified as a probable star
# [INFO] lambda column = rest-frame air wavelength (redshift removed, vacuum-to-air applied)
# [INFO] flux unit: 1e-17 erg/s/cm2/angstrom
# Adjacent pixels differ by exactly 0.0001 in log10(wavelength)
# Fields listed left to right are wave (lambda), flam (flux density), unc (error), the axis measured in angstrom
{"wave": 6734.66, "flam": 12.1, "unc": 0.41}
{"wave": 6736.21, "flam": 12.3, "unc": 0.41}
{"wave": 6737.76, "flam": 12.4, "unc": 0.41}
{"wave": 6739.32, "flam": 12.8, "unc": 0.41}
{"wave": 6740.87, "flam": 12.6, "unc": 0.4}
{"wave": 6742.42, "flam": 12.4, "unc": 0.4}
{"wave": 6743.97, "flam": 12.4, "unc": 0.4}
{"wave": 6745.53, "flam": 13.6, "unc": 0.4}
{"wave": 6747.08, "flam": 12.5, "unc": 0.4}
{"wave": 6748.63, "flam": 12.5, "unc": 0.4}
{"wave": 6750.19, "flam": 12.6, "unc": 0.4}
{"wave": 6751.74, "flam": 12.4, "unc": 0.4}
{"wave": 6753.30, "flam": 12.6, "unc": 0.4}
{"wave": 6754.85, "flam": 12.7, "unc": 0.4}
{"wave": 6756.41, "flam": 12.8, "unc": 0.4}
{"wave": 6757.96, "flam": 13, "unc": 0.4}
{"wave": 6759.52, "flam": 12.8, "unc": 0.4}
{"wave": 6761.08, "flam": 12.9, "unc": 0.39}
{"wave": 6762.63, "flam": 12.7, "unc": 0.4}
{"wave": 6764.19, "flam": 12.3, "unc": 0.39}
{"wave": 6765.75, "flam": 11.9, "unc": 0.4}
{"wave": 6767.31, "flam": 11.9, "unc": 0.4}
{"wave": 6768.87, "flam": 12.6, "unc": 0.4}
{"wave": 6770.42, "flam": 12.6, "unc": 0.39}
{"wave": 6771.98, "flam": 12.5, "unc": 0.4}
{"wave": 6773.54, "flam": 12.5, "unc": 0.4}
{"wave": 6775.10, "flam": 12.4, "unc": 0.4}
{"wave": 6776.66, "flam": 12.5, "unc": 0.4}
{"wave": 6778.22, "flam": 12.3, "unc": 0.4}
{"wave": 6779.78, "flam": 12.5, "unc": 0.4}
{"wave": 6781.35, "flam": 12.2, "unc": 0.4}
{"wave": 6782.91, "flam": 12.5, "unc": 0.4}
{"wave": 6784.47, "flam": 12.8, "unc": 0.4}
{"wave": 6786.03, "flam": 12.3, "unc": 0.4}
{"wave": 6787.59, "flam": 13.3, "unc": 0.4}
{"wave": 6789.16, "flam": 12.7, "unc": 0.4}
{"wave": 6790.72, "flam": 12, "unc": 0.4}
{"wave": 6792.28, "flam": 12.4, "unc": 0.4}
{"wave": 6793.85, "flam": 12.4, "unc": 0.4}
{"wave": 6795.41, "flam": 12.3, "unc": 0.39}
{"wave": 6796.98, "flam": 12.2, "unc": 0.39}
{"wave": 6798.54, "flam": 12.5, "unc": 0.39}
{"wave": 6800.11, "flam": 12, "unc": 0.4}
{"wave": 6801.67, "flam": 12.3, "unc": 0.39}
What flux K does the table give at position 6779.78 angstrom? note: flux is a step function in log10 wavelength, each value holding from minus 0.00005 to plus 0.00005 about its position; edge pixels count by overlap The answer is 12.5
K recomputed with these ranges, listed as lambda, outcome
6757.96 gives 13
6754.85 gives 12.7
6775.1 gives 12.4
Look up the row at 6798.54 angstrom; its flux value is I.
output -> 12.5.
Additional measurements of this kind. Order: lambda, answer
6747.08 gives 12.5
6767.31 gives 11.9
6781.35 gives 12.2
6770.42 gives 12.6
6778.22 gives 12.3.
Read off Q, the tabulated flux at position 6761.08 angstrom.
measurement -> 12.9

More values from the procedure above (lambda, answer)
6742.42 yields 12.4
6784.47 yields 12.8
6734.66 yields 12.1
